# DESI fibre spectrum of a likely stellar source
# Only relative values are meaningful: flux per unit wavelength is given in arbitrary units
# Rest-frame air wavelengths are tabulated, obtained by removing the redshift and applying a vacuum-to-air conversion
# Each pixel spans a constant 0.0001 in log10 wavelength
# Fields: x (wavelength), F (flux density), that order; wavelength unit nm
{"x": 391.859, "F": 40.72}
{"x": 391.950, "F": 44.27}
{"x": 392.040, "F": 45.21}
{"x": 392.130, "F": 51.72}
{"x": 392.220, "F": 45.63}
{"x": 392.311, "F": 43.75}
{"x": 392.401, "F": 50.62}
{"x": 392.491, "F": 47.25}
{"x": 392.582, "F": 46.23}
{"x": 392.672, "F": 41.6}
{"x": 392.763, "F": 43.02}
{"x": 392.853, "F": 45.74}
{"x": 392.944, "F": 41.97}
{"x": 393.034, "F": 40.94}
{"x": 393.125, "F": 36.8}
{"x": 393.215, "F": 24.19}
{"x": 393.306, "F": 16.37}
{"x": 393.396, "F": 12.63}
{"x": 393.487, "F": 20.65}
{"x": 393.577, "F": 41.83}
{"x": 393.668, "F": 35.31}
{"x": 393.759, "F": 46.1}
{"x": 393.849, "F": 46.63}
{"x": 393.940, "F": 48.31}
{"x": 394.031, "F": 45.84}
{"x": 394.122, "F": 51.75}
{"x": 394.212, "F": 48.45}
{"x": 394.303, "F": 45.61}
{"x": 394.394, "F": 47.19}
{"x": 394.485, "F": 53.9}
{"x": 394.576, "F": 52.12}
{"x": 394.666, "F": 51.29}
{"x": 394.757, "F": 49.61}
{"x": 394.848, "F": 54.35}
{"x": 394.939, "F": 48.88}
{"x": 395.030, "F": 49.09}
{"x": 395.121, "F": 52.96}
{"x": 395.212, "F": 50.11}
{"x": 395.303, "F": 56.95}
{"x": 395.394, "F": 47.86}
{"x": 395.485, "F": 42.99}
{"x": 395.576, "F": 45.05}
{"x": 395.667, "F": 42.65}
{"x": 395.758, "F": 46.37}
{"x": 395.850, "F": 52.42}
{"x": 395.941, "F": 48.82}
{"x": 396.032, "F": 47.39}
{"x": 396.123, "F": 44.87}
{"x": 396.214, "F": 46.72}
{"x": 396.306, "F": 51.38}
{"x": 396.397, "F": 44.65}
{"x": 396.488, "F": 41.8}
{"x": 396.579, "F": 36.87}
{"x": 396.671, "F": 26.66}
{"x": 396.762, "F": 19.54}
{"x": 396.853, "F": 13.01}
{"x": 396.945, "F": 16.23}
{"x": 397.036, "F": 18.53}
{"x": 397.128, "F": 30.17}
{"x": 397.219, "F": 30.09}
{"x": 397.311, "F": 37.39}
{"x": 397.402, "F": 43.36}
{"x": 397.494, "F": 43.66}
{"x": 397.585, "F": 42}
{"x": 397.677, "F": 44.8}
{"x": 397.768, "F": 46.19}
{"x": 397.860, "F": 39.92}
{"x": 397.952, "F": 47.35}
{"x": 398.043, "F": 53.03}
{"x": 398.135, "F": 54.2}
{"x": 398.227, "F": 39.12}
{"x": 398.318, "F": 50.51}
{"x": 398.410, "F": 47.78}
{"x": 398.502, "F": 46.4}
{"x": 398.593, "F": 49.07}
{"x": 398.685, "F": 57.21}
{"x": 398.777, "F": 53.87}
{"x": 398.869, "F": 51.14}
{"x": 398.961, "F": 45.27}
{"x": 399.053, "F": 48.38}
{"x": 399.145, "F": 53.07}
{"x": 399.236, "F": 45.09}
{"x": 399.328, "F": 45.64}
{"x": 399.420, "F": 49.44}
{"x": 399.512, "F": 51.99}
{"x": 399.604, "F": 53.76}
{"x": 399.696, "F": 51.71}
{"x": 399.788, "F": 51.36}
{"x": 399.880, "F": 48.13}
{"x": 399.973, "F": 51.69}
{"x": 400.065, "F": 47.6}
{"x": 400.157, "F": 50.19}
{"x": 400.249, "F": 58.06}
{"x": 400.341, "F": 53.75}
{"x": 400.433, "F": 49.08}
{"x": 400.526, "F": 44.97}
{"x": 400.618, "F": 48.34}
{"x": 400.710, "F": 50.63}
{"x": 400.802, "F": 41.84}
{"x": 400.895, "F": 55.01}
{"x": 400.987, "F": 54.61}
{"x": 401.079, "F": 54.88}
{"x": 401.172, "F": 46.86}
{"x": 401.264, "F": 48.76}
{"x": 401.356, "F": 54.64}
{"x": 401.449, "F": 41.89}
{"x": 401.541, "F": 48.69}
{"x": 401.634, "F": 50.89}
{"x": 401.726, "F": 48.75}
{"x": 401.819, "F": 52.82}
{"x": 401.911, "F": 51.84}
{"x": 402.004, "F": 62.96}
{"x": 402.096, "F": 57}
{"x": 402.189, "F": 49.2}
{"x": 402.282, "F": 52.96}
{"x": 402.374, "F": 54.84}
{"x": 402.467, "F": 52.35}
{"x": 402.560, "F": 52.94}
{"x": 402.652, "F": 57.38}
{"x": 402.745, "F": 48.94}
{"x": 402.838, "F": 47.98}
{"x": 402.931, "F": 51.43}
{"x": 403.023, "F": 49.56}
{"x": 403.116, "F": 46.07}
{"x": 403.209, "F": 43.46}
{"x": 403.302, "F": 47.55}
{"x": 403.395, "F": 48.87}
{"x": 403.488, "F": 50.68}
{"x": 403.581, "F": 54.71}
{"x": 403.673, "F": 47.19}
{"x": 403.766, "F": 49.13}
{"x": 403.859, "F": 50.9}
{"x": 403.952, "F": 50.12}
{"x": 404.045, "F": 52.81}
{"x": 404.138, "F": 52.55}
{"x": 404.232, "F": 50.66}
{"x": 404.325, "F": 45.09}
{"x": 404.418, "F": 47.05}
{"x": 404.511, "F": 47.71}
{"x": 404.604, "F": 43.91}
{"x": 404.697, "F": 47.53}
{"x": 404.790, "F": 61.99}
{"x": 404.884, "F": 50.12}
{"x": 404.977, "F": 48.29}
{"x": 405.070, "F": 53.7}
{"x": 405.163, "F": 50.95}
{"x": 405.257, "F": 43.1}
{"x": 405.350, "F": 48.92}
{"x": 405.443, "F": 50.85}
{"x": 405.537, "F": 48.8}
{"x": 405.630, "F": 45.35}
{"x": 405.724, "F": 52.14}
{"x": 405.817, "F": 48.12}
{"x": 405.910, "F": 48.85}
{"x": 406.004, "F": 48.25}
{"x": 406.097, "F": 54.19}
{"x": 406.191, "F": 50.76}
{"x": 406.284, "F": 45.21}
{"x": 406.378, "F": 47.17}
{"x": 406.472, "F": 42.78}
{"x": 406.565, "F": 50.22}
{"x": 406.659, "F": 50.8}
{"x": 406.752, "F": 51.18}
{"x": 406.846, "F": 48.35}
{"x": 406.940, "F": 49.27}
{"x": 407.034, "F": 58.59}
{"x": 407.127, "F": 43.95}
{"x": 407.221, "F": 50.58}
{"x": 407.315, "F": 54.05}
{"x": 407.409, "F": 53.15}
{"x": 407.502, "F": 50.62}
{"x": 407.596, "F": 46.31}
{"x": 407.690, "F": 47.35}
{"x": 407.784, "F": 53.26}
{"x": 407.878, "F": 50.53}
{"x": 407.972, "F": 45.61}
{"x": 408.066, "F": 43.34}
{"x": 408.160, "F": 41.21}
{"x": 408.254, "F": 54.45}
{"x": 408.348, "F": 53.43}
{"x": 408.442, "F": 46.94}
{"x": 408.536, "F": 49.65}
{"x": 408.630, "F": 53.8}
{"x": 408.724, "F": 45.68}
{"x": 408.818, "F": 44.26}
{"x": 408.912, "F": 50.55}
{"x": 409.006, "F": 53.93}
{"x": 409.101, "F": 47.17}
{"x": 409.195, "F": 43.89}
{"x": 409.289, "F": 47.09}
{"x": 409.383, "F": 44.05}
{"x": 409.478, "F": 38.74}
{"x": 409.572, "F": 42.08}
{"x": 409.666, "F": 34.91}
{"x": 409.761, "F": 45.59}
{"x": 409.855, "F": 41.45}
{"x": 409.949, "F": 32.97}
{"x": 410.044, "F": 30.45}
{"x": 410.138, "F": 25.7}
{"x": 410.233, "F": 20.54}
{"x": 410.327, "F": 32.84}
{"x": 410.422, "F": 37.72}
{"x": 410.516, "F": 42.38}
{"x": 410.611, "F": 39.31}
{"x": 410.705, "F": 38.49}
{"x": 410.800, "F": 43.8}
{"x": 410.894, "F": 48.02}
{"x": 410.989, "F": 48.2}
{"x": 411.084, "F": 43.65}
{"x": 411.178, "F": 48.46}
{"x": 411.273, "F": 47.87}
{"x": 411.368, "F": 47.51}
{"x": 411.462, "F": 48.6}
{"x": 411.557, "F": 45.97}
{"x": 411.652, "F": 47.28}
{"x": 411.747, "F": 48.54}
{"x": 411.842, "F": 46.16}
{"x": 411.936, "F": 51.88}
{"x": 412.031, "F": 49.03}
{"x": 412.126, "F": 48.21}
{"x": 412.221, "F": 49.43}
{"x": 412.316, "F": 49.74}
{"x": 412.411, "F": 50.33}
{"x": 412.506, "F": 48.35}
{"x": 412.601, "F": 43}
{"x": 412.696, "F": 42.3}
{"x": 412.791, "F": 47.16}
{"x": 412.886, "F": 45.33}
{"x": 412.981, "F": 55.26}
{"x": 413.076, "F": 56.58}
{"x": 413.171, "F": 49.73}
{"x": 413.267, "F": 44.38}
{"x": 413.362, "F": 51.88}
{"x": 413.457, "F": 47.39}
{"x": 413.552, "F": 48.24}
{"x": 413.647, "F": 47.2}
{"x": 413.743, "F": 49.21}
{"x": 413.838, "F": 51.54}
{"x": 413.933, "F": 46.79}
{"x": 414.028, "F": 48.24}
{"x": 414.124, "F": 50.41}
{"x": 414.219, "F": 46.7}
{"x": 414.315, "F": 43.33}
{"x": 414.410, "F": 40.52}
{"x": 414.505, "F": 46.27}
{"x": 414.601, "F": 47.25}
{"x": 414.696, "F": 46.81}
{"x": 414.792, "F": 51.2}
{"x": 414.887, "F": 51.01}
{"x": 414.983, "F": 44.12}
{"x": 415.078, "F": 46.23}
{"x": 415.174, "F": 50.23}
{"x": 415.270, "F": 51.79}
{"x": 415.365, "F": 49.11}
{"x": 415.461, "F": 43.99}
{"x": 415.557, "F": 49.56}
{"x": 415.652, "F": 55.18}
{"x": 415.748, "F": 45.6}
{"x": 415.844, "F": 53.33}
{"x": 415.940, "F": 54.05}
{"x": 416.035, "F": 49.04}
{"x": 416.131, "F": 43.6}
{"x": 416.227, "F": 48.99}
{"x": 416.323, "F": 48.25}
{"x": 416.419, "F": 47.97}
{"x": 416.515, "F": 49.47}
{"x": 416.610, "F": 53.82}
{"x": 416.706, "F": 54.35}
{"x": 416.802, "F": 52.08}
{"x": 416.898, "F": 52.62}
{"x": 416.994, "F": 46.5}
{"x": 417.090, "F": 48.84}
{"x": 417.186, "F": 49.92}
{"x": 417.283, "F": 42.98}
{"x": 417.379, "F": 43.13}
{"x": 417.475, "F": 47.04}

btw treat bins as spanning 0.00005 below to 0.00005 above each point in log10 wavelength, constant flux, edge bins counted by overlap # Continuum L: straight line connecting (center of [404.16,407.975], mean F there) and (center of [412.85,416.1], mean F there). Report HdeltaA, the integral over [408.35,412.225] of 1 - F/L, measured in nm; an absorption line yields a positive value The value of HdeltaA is 0.42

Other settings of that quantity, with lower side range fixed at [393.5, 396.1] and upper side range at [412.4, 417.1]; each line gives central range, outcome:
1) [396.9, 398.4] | 0.249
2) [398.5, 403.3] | -0.256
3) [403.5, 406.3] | -0.082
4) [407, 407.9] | -0.044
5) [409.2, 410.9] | 0.367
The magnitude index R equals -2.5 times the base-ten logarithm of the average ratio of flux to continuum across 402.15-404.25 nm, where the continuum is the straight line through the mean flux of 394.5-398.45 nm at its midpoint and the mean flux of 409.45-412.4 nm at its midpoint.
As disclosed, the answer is -0.18 mag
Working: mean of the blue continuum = 43.1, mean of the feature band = 50.5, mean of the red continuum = 42.6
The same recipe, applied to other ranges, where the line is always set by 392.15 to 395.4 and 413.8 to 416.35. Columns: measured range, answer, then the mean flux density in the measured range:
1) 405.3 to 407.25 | -0.06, 49.2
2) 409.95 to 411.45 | 0.19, 39.7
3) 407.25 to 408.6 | -0.06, 49.3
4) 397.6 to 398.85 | -0.08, 48.3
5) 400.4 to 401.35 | -0.10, 49.7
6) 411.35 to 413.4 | -0.02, 48.5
